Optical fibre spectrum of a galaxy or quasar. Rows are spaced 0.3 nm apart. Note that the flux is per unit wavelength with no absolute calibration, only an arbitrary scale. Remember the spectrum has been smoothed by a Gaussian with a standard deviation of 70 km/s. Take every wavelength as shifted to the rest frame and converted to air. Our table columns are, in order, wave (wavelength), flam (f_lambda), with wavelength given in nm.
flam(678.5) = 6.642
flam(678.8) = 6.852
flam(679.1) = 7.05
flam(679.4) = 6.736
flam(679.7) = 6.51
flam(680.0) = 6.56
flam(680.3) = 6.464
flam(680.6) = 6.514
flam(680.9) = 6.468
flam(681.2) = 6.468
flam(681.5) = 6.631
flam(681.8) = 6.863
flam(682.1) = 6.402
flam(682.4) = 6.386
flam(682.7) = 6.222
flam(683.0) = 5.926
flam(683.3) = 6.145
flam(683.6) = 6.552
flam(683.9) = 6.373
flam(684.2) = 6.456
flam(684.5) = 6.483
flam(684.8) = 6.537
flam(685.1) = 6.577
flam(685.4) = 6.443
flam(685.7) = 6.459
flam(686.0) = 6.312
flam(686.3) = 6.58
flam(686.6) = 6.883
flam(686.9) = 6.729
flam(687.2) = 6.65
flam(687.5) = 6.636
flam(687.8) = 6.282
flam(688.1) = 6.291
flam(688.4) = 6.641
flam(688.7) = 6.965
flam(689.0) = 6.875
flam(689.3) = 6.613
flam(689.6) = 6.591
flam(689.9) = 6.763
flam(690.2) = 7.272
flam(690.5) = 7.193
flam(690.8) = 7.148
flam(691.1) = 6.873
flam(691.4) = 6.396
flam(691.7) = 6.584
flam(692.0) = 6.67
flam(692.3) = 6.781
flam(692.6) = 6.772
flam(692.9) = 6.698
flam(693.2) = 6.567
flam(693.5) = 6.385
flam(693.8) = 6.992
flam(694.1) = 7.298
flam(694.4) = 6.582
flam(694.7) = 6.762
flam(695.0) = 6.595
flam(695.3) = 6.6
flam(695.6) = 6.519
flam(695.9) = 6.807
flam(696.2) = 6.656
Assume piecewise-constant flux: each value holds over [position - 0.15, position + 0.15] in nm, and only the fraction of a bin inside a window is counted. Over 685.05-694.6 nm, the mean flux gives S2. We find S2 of 6.7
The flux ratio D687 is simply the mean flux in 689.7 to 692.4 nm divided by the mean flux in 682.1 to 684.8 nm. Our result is 1.1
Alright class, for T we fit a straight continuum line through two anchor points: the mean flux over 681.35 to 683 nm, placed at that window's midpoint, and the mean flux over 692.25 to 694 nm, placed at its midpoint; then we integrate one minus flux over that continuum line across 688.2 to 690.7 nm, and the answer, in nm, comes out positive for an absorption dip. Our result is -0.09 nm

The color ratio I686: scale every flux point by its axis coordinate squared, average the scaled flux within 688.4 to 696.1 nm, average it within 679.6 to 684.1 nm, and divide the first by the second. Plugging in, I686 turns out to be 1.08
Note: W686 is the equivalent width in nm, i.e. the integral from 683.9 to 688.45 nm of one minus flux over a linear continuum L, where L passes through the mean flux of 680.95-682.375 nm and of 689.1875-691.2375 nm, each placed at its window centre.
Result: 0.157 nm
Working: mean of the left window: 6.56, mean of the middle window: 6.52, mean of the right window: 6.93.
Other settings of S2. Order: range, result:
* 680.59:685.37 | 6.44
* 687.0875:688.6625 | 6.53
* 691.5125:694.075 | 6.71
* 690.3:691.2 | 7.09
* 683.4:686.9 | 6.52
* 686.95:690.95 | 6.76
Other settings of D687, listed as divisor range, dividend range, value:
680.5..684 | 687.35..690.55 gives 1.05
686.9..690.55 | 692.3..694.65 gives 1.01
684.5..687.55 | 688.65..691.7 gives 1.04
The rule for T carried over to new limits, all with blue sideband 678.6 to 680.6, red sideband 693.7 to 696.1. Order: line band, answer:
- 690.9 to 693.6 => 0.039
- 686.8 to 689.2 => 0.034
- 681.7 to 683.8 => 0.110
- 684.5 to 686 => 0.051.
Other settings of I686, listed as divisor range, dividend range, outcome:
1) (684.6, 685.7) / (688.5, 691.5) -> 1.07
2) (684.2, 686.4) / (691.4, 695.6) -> 1.06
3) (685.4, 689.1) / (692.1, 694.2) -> 1.04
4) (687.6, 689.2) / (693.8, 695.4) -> 1.05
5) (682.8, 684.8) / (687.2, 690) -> 1.06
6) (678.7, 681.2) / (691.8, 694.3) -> 1.06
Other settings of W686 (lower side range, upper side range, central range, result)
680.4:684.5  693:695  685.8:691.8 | -0.10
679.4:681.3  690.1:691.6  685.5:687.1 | 0.04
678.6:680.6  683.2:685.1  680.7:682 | 0.00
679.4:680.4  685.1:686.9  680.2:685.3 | 0.09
